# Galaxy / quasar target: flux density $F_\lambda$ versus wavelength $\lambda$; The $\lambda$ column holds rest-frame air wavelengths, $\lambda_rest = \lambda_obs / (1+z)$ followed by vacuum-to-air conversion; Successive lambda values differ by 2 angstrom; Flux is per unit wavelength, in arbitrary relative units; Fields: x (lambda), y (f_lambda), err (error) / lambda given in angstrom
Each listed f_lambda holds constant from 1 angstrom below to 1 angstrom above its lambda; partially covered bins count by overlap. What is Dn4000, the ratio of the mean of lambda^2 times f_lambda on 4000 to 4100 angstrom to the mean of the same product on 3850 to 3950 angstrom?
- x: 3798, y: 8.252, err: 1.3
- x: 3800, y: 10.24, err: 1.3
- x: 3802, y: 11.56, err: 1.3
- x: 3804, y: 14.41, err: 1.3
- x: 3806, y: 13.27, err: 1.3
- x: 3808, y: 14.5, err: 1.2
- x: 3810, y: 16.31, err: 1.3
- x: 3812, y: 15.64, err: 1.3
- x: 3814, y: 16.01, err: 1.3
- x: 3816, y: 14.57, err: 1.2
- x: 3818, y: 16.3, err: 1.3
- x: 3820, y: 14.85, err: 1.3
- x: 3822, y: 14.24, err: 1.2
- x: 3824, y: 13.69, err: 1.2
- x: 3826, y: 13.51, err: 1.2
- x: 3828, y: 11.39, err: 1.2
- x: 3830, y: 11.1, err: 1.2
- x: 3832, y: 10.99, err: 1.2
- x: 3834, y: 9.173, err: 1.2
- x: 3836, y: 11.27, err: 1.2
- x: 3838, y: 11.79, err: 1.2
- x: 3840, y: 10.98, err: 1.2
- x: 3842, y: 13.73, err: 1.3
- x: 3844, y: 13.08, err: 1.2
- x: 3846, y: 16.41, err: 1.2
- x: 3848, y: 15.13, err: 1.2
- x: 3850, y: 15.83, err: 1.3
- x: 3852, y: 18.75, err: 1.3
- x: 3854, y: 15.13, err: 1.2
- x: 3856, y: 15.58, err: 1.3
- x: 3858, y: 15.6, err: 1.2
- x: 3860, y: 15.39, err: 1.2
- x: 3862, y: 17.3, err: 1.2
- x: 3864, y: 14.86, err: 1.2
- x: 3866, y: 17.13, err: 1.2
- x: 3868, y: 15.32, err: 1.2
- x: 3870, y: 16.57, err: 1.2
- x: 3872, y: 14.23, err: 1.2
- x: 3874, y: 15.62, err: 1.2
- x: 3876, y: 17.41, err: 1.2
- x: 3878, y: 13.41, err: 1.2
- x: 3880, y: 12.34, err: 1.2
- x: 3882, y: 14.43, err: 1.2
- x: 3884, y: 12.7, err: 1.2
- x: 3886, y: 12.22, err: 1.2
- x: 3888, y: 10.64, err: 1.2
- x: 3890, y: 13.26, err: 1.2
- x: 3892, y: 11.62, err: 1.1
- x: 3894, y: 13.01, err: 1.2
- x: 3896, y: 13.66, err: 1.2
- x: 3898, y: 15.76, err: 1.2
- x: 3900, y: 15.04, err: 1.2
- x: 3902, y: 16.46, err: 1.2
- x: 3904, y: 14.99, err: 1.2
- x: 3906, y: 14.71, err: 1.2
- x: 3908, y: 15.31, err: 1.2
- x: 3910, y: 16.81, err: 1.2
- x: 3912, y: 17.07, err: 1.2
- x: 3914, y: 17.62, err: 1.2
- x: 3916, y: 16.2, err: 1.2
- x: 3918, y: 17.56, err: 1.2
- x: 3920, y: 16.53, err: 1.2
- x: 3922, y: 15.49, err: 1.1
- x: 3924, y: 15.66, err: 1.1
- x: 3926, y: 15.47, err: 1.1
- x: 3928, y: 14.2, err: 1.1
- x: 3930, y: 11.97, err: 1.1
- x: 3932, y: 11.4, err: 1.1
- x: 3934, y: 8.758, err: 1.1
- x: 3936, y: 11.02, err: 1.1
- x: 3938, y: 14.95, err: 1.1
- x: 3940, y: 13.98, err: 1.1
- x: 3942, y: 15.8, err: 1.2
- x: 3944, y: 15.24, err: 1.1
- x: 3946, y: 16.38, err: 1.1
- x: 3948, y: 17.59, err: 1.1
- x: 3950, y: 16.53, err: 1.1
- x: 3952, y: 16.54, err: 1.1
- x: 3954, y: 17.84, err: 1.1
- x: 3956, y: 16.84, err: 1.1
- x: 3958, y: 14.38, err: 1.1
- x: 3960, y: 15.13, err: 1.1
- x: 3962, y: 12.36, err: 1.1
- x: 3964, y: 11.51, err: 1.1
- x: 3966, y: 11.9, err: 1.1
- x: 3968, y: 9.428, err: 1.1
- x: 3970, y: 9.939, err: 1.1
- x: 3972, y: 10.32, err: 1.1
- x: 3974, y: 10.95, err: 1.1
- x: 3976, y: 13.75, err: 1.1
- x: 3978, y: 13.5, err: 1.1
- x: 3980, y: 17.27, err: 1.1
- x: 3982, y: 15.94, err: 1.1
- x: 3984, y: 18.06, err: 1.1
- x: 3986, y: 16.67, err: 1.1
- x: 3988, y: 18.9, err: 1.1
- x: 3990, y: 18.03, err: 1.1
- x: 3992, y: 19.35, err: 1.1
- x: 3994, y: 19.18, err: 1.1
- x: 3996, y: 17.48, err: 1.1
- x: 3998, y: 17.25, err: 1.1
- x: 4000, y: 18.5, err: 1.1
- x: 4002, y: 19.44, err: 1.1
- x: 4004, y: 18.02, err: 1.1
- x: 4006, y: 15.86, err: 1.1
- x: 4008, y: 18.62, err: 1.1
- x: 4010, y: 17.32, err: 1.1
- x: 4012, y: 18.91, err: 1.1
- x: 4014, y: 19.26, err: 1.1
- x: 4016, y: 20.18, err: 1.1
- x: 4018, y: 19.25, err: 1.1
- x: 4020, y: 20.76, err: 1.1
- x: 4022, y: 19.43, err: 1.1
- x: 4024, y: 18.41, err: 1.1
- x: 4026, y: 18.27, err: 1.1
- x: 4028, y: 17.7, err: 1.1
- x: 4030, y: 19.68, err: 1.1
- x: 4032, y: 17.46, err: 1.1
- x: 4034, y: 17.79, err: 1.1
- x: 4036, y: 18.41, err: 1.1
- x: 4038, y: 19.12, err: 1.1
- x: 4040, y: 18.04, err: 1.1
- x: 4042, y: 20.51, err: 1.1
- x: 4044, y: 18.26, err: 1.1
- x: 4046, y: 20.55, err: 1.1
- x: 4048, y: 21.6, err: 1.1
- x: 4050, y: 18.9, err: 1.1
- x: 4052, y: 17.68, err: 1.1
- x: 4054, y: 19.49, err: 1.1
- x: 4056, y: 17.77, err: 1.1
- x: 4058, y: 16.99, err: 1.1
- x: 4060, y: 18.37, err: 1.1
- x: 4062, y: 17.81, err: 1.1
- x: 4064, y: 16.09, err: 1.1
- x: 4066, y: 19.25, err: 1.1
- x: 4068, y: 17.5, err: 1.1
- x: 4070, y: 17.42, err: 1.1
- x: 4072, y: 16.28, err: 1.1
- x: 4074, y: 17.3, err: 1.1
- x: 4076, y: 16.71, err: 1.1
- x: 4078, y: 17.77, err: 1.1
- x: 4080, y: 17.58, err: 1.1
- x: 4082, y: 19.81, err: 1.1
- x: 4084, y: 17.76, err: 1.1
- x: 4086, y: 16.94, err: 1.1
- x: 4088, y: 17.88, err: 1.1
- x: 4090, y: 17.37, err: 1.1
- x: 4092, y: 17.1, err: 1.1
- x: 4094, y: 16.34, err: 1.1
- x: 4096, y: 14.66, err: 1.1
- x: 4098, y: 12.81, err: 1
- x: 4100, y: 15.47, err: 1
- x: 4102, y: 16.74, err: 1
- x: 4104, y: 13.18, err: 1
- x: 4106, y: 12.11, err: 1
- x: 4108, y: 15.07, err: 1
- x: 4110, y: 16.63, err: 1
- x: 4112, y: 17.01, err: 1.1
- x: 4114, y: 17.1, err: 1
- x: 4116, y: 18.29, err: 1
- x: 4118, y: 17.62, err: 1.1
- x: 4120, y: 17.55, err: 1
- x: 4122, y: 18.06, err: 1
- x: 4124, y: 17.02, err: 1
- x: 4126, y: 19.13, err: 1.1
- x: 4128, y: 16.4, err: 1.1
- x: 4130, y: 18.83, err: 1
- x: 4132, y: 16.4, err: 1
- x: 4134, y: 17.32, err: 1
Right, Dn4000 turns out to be 1.3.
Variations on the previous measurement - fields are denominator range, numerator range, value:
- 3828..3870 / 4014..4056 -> 1.47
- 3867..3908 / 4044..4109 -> 1.33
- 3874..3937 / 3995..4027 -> 1.37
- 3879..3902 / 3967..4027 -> 1.35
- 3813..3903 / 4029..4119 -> 1.37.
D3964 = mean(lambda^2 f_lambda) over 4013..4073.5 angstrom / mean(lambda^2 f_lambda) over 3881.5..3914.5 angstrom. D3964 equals 1.39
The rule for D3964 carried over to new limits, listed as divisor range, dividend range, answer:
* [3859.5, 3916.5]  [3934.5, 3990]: 1.02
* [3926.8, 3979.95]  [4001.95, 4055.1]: 1.44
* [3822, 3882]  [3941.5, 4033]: 1.25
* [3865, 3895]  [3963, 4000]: 1.14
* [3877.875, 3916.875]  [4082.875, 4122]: 1.25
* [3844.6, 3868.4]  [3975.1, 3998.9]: 1.14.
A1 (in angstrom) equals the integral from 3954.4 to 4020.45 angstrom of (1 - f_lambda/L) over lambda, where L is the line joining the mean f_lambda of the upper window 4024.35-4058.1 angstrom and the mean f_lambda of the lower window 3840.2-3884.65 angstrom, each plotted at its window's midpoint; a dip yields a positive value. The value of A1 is 5.9 angstrom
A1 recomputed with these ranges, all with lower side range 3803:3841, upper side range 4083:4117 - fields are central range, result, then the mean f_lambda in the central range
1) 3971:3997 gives -2.1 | 16.1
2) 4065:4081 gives -1.7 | 17.5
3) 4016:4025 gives -2.5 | 19.5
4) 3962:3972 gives 2.7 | 10.8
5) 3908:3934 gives -1.7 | 15.2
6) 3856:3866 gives -1.6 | 15.9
